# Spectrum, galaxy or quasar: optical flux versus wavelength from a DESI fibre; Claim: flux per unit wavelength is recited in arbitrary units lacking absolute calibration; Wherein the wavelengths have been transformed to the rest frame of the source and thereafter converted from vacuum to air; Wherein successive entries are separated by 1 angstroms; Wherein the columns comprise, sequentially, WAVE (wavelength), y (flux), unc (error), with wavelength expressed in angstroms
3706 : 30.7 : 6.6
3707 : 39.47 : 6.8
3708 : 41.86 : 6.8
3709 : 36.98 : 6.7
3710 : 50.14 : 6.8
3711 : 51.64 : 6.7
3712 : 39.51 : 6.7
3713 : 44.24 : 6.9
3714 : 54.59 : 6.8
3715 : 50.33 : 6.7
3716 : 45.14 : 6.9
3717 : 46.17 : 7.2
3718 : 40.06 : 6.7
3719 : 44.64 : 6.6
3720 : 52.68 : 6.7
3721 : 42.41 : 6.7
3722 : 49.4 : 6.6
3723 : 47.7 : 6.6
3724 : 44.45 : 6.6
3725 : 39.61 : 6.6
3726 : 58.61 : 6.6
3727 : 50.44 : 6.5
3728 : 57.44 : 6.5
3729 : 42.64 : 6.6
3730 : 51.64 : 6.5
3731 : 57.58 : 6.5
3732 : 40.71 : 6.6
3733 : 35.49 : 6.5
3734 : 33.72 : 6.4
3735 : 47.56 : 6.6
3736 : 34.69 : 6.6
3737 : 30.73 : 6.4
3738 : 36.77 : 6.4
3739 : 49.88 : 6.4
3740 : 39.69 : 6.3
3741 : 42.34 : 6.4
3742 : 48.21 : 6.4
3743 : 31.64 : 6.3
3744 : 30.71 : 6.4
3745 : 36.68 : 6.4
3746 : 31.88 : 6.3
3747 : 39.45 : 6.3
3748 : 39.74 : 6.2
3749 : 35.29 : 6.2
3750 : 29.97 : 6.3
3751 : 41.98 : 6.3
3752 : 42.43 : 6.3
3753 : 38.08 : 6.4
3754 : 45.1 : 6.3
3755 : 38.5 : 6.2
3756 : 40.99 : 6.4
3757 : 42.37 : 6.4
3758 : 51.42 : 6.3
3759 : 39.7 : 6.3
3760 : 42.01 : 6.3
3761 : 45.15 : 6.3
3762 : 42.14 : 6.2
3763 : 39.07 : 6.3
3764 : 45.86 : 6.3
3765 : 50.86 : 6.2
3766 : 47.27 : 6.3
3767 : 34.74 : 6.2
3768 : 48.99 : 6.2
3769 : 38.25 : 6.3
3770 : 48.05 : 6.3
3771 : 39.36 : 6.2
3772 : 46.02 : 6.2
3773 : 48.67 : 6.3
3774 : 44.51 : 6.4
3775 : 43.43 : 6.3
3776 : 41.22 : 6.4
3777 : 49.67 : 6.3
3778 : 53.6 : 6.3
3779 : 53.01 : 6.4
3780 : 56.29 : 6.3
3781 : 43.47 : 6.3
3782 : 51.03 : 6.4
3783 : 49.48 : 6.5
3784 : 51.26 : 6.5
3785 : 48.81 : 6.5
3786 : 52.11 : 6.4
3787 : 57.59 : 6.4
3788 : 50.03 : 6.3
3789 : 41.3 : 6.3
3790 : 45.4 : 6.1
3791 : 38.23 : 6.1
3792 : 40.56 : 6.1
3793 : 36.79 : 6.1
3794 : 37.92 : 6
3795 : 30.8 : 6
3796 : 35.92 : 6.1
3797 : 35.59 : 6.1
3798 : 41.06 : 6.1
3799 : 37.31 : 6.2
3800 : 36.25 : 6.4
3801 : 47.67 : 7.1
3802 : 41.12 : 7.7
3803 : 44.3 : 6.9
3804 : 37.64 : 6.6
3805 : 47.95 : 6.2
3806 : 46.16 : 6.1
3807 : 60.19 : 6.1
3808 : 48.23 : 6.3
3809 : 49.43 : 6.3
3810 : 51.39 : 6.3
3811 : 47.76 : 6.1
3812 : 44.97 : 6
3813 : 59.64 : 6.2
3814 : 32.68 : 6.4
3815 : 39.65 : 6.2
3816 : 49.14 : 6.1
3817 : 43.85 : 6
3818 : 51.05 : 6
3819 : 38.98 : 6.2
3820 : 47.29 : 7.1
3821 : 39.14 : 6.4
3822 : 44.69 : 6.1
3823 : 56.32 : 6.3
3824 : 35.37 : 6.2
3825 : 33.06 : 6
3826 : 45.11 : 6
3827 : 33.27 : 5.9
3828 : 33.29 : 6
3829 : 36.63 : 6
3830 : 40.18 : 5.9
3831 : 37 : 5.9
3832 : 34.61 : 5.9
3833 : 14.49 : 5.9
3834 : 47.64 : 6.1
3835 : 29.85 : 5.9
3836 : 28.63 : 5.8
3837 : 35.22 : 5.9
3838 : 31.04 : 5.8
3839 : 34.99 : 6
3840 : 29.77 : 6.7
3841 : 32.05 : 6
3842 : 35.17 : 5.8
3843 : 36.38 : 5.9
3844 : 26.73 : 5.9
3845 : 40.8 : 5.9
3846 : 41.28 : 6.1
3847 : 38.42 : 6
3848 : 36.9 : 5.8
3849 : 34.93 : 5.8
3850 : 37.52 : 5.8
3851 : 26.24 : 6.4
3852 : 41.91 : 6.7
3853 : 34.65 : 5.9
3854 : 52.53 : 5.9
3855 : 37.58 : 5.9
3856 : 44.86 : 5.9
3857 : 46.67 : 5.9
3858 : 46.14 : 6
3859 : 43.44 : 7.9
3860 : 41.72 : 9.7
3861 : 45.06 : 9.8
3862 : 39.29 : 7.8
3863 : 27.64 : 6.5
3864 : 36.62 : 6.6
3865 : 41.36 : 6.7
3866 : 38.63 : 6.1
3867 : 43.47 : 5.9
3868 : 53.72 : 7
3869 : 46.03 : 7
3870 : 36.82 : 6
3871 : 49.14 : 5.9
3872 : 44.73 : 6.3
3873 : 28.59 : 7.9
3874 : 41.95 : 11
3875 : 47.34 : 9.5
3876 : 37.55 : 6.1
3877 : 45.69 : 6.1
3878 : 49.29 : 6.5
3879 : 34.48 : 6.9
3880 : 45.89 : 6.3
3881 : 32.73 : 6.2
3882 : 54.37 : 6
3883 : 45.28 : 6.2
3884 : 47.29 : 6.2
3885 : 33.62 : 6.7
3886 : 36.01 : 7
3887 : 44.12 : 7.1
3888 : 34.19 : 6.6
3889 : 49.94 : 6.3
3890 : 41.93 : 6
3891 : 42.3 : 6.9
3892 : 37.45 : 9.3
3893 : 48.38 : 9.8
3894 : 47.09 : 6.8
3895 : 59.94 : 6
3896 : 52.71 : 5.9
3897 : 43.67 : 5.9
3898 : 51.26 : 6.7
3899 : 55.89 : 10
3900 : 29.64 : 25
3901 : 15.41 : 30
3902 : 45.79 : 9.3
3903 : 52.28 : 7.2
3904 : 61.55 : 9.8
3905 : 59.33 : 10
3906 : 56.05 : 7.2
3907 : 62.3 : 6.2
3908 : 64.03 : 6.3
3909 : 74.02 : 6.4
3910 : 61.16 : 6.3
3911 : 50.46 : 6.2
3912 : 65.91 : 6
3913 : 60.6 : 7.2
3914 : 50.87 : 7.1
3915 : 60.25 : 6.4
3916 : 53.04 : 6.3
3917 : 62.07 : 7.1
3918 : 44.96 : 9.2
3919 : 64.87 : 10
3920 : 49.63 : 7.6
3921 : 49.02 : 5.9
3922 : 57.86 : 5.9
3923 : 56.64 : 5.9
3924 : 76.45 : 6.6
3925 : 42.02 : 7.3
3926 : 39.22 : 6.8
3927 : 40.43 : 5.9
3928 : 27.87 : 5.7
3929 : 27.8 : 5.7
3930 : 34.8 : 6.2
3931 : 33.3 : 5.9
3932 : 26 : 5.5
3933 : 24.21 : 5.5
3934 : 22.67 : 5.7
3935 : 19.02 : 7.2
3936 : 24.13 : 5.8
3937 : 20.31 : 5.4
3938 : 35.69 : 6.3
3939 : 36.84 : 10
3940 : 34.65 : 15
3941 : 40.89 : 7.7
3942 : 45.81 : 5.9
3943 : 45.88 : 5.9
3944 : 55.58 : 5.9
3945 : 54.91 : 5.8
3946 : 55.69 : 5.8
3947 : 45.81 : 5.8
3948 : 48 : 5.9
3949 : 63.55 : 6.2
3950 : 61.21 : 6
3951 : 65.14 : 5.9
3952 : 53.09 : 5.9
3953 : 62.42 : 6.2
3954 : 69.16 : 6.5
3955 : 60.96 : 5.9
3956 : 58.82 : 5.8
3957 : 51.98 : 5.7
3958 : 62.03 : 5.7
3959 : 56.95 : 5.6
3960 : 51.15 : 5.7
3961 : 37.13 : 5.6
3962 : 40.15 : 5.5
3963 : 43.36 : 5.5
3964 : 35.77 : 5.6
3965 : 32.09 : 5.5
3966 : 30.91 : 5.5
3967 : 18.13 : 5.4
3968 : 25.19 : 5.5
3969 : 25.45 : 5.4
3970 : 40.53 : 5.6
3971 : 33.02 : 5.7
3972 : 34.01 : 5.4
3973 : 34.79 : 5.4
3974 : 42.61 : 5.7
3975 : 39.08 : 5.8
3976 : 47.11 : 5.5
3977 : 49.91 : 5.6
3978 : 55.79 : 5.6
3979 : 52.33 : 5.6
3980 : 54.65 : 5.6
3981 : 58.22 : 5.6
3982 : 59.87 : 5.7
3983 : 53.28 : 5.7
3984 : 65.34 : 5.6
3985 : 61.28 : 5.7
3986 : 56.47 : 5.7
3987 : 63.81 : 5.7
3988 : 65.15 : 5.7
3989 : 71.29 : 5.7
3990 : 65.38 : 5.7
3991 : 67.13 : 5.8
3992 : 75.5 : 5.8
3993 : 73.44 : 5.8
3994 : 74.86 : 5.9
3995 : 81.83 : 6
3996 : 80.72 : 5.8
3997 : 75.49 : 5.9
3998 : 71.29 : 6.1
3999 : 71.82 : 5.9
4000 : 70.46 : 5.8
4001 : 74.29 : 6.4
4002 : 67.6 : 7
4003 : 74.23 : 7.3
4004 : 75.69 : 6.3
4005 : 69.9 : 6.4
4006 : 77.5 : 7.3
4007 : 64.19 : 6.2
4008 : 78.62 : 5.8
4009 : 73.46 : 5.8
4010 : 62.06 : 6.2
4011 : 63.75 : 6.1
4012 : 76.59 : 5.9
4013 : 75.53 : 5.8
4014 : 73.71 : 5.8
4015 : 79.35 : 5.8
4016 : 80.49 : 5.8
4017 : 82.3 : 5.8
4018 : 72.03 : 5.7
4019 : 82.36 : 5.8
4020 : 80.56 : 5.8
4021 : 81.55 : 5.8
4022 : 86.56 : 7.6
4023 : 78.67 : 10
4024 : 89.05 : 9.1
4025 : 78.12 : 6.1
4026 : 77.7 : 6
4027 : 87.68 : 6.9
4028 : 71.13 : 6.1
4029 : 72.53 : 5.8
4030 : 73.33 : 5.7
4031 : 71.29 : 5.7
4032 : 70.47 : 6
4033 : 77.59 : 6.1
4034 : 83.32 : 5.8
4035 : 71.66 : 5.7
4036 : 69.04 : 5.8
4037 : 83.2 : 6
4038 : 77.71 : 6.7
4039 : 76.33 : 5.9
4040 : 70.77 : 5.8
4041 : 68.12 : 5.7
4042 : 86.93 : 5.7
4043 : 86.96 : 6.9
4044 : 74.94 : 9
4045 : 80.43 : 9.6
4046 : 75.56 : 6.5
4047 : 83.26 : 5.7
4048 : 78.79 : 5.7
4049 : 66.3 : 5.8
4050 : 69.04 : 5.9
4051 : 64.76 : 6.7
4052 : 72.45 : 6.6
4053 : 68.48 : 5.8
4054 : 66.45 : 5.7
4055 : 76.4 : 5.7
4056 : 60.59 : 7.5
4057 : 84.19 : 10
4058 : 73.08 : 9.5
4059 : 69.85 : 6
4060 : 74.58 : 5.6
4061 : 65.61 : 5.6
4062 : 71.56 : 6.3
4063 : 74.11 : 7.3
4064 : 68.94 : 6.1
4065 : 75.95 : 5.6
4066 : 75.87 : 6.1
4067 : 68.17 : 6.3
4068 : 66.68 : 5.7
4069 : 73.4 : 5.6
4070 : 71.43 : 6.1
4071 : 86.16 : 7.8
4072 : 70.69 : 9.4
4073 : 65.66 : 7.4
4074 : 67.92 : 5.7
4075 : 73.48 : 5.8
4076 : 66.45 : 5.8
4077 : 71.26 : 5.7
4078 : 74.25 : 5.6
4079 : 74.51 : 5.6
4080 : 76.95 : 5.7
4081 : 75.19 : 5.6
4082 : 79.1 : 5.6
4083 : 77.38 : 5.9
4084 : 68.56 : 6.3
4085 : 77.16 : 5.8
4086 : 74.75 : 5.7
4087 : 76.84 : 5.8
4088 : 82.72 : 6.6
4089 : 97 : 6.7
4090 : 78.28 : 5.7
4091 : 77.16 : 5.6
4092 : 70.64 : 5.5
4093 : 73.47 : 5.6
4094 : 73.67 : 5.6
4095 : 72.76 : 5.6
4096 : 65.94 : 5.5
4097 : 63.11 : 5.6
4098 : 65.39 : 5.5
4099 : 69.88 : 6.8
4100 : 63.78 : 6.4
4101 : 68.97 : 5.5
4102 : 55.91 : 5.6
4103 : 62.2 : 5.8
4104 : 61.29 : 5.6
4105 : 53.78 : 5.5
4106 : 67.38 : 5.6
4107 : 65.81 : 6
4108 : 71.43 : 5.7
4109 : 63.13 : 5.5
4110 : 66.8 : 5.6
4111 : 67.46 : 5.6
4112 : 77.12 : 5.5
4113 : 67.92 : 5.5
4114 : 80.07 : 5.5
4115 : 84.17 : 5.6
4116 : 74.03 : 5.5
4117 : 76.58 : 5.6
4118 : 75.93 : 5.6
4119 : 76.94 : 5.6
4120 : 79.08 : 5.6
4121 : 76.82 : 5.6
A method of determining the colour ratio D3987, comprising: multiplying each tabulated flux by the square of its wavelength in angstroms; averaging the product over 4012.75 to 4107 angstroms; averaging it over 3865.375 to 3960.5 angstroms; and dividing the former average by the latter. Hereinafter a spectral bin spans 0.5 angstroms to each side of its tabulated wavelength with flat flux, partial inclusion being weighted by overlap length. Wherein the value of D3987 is 1.68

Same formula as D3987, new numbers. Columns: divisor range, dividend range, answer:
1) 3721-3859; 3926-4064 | 1.62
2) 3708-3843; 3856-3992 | 1.19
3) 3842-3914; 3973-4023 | 1.63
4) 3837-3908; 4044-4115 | 1.89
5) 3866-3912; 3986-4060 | 1.71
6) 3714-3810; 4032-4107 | 1.94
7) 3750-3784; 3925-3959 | 1.08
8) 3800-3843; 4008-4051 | 2.09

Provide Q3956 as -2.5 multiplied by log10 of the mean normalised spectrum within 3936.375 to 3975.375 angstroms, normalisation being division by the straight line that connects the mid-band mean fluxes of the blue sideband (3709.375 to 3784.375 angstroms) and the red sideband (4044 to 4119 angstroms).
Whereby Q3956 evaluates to 0.34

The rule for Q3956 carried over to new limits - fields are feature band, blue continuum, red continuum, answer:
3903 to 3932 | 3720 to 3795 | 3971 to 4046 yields 0.15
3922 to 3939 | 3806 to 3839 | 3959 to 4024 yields 0.46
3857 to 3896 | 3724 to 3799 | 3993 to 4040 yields 0.33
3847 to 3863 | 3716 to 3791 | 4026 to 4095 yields 0.33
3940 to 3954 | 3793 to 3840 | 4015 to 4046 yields 0.19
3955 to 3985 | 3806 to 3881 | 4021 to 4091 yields 0.33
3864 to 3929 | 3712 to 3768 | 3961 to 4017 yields 0.12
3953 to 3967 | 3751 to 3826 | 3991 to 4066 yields 0.35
